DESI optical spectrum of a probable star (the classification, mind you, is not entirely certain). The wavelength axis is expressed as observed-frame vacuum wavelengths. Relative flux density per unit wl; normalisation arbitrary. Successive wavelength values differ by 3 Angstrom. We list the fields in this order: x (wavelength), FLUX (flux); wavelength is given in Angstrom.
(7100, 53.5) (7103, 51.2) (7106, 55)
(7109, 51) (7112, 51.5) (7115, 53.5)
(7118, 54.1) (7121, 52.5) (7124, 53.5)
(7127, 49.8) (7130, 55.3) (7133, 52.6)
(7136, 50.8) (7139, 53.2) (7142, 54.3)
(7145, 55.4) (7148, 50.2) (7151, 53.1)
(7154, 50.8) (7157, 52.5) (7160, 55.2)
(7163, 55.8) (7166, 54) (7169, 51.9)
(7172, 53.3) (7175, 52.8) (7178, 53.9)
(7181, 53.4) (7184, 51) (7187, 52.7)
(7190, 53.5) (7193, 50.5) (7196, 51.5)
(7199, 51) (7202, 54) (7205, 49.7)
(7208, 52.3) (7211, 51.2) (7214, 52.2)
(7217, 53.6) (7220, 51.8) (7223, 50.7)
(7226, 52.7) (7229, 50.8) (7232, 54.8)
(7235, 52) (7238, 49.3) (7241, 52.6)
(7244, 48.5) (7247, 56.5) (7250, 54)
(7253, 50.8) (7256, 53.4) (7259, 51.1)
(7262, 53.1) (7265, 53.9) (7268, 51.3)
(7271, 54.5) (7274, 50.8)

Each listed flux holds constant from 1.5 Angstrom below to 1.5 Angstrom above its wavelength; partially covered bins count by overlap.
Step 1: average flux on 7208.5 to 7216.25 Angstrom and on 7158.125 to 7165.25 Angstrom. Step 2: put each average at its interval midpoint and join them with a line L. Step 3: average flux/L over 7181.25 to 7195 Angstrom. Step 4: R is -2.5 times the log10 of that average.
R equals 0.030 mag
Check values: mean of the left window 55.2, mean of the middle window 52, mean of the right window 52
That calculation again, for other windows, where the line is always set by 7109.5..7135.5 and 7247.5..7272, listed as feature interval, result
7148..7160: 0.010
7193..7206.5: 0.028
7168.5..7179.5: -0.006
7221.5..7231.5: 0.023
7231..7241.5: 0.017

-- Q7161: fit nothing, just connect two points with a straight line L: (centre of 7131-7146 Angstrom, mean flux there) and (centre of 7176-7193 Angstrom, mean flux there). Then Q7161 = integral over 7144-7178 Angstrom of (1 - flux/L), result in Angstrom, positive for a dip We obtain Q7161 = -0.1 Angstrom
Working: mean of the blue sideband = 53.3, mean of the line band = 53.2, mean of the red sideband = 52.7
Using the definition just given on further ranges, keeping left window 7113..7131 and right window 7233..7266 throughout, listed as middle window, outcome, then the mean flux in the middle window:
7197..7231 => 0.4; 51.9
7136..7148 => -0.1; 53.4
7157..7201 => -0.2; 52.9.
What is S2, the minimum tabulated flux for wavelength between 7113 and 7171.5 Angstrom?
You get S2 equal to 49.8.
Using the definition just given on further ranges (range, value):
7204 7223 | 49.7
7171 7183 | 52.8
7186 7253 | 48.5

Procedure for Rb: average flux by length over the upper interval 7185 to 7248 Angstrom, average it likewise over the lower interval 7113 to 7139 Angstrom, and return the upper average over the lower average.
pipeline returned 1.0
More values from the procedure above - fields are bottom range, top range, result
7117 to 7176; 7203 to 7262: 0.98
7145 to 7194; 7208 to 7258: 0.99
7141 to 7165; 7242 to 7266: 0.99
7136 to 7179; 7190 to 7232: 0.97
